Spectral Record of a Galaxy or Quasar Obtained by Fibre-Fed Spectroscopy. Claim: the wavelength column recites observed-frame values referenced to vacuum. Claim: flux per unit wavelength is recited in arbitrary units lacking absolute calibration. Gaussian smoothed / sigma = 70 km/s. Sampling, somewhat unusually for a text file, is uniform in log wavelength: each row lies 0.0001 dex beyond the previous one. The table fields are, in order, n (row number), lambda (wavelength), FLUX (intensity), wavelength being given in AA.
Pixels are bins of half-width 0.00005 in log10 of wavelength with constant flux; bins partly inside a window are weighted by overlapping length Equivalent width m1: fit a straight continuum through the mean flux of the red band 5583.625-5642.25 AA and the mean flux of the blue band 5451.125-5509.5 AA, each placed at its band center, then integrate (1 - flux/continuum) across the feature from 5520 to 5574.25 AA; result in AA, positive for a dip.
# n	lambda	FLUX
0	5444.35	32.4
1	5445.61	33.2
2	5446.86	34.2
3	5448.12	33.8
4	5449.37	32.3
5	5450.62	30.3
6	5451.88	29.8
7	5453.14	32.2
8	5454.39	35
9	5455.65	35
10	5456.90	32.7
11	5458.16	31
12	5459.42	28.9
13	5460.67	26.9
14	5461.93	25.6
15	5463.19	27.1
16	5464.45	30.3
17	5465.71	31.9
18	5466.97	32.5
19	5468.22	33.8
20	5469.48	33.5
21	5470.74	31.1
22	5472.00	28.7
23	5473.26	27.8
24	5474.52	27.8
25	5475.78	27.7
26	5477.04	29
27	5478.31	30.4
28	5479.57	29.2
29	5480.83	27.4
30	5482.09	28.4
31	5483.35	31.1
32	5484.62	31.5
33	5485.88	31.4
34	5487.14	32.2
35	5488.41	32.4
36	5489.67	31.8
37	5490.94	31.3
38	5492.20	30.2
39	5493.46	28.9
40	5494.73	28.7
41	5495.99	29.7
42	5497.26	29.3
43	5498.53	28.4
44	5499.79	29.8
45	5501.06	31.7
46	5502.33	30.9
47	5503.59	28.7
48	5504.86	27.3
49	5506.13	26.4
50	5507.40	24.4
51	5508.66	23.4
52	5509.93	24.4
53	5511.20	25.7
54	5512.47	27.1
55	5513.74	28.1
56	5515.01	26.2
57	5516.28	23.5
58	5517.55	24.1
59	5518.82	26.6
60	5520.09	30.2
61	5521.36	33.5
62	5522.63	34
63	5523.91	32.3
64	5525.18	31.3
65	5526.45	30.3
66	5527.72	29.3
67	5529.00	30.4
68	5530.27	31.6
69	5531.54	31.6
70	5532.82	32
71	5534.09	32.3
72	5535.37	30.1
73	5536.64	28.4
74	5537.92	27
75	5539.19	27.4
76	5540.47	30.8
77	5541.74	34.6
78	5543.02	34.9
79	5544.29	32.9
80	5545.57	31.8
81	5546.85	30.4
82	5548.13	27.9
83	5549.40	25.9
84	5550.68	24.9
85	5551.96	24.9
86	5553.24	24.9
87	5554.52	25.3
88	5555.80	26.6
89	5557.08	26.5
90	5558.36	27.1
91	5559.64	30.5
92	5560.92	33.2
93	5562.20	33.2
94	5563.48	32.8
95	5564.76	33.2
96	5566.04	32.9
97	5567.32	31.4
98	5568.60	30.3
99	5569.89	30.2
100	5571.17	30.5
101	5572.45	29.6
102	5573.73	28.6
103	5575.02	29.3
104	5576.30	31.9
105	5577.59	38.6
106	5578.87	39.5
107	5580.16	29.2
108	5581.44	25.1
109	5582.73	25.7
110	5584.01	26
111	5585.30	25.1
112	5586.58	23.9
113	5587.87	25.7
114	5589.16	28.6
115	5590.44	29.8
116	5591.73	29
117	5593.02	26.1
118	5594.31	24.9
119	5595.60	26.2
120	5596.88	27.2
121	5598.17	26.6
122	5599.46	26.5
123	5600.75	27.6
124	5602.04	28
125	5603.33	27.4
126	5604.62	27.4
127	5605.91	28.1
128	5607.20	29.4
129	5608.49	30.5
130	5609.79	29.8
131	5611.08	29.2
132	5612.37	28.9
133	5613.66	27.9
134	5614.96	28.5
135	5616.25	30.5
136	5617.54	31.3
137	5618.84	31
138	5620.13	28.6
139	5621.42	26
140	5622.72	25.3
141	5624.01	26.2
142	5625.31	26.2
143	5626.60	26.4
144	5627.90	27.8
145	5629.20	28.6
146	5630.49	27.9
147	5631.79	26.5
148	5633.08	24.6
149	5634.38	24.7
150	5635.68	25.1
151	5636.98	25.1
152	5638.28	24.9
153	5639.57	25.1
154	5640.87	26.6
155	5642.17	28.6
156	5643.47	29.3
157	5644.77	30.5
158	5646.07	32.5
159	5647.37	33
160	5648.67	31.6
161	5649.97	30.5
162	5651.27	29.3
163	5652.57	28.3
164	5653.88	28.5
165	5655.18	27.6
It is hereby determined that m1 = -3.1 AA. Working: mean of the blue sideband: 29.8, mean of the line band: 30.2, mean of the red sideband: 27.3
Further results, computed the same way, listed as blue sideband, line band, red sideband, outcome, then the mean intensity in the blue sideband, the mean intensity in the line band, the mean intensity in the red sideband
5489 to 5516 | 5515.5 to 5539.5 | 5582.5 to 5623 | -1.5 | 28.2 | 29.8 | 27.8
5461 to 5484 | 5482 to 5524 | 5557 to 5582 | 1.7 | 29.6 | 28.9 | 31.3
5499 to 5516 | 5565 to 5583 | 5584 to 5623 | -2.2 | 27.2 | 31.1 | 27.8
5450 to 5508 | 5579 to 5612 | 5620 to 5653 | 0.9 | 30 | 27.5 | 27.6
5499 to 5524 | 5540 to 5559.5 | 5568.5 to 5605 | -0.4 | 27.8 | 28.7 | 28.4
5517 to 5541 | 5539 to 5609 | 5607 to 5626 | 0.8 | 30.2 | 29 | 28.6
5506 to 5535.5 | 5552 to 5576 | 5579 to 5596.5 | -1.8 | 28.7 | 29.7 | 27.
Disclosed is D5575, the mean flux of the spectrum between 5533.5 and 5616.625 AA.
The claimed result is 29.1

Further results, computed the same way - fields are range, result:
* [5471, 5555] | 29.1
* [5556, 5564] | 30.3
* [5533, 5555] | 29.2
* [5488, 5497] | 30.3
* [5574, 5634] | 28.1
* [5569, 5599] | 28.6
